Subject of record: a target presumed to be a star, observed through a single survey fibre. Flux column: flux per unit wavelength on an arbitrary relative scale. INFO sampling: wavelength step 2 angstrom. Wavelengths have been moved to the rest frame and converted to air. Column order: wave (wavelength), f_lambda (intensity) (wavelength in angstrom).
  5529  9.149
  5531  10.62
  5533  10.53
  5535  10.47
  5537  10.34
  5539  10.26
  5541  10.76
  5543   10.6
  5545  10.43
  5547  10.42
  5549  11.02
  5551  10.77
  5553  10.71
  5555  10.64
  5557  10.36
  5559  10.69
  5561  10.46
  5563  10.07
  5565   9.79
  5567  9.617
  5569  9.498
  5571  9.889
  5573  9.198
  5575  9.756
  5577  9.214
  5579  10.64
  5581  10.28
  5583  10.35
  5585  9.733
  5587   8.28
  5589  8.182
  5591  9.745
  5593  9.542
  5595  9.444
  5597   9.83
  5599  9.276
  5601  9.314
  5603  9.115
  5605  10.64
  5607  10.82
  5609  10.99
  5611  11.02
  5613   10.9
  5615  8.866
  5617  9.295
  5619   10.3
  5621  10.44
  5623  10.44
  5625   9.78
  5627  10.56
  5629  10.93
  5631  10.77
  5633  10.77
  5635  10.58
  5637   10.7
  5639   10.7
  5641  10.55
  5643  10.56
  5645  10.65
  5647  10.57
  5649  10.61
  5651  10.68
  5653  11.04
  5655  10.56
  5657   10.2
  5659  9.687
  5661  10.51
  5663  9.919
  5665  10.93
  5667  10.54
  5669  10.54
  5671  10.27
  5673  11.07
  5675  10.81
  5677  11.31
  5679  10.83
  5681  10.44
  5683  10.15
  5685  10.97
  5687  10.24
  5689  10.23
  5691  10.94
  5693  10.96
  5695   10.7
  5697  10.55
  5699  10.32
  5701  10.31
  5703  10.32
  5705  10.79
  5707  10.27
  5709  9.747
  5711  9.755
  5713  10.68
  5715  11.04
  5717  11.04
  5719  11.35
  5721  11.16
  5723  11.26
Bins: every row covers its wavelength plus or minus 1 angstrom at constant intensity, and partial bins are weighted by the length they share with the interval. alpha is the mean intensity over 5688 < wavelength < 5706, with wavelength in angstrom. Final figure 10.6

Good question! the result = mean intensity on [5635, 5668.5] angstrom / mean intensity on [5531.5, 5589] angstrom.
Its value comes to 1.04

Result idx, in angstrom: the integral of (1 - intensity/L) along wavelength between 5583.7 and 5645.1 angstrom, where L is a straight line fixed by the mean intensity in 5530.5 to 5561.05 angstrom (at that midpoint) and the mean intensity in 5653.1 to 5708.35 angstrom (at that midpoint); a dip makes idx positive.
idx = 2.7 angstrom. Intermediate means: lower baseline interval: 10.6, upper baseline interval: 10.5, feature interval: 10.1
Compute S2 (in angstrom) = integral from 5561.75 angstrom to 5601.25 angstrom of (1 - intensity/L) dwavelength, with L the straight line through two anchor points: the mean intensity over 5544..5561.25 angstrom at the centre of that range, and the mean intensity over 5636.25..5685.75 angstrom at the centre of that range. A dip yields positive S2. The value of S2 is 3.8 angstrom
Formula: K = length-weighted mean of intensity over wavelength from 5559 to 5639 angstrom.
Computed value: 9.99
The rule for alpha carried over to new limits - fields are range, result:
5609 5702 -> 10.5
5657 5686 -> 10.6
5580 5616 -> 9.8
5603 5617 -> 10.3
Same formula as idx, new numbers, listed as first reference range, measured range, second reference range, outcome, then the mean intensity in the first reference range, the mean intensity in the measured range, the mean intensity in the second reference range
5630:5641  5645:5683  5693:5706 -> 0.16 angstrom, 10.7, 10.6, 10.5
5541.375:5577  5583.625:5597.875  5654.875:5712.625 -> 1.39 angstrom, 10.2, 9.27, 10.5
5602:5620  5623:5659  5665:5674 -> -0.47 angstrom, 10.2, 10.6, 10.6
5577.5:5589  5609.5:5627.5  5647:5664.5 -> -0.26 angstrom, 9.68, 10.2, 10.4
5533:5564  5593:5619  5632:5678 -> 1.51 angstrom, 10.5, 9.96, 10.6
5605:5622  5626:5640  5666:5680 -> -0.31 angstrom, 10.3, 10.7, 10.8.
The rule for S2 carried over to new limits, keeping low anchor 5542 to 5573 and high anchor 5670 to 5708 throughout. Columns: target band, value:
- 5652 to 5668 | 0.17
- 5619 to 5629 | 0.08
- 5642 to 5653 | -0.15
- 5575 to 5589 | 0.97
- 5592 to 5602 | 0.87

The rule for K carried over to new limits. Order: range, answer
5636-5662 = 10.5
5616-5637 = 10.4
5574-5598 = 9.58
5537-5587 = 10.2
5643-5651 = 10.6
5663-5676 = 10.6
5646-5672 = 10.5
